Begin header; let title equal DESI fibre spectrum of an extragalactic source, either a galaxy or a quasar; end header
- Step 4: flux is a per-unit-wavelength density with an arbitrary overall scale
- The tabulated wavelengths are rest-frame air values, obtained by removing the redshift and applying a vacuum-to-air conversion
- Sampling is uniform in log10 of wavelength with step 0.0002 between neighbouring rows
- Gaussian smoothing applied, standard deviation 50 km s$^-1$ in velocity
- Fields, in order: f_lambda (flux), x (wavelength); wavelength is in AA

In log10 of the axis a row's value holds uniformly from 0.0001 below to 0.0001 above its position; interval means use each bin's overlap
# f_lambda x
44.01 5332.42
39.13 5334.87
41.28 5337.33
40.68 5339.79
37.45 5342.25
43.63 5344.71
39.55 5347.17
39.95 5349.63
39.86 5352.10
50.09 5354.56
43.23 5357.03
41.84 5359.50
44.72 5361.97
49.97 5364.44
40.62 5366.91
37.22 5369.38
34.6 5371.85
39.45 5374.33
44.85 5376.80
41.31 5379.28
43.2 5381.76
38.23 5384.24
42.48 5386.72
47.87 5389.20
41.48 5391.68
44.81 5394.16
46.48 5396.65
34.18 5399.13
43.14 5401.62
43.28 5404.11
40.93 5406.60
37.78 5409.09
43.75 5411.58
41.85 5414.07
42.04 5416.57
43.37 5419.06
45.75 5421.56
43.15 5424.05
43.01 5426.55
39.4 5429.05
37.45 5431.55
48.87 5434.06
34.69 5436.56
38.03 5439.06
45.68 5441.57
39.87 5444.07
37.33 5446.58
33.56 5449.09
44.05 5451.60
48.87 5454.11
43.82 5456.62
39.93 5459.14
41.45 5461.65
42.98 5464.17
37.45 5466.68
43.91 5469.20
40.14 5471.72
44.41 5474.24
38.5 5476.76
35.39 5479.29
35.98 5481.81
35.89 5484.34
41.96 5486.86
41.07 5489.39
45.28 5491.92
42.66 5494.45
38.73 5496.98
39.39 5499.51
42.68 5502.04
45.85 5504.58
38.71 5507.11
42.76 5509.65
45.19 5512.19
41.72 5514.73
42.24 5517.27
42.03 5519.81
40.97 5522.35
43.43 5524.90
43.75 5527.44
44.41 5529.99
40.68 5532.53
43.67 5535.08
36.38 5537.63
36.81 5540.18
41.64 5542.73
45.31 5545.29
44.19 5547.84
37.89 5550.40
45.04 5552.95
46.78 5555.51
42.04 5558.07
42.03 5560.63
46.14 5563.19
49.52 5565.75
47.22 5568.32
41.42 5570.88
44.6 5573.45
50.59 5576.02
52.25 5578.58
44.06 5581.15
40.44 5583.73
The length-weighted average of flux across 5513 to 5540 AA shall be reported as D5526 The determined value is 41.8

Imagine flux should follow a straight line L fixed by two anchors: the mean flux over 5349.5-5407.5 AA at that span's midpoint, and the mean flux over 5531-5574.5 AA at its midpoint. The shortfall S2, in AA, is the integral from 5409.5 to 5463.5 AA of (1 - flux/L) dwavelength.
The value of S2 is 1.1 AA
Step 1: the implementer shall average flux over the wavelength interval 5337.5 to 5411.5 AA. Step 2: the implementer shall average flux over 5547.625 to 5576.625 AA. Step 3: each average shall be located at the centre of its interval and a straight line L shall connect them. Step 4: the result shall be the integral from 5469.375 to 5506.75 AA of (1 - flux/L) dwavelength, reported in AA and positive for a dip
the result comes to 2.5 AA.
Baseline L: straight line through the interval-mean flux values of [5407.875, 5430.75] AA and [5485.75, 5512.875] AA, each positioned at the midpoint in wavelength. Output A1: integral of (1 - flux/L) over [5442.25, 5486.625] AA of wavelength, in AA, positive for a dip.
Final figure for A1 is 1.9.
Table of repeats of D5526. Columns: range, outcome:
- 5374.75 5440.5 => 42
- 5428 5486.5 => 40.4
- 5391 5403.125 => 42.1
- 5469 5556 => 41.5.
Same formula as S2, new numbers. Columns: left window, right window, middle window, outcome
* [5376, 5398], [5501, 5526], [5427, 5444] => 0.9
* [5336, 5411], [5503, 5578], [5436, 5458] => 0.8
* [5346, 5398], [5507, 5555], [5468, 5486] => 1.3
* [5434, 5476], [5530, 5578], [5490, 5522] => 0.2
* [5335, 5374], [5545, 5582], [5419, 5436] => 0.1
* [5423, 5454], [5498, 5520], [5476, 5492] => 1.1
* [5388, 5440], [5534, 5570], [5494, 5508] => 0.5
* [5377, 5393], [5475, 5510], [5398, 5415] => 0.6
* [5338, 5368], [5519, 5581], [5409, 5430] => 0.2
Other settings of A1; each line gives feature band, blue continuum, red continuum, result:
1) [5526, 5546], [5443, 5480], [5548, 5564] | 0.6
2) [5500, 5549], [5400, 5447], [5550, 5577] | 2.1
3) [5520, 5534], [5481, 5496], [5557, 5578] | 0.2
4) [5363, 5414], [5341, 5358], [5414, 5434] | 0.5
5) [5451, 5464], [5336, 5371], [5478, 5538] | -0.6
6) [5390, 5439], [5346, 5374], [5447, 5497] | -0.6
